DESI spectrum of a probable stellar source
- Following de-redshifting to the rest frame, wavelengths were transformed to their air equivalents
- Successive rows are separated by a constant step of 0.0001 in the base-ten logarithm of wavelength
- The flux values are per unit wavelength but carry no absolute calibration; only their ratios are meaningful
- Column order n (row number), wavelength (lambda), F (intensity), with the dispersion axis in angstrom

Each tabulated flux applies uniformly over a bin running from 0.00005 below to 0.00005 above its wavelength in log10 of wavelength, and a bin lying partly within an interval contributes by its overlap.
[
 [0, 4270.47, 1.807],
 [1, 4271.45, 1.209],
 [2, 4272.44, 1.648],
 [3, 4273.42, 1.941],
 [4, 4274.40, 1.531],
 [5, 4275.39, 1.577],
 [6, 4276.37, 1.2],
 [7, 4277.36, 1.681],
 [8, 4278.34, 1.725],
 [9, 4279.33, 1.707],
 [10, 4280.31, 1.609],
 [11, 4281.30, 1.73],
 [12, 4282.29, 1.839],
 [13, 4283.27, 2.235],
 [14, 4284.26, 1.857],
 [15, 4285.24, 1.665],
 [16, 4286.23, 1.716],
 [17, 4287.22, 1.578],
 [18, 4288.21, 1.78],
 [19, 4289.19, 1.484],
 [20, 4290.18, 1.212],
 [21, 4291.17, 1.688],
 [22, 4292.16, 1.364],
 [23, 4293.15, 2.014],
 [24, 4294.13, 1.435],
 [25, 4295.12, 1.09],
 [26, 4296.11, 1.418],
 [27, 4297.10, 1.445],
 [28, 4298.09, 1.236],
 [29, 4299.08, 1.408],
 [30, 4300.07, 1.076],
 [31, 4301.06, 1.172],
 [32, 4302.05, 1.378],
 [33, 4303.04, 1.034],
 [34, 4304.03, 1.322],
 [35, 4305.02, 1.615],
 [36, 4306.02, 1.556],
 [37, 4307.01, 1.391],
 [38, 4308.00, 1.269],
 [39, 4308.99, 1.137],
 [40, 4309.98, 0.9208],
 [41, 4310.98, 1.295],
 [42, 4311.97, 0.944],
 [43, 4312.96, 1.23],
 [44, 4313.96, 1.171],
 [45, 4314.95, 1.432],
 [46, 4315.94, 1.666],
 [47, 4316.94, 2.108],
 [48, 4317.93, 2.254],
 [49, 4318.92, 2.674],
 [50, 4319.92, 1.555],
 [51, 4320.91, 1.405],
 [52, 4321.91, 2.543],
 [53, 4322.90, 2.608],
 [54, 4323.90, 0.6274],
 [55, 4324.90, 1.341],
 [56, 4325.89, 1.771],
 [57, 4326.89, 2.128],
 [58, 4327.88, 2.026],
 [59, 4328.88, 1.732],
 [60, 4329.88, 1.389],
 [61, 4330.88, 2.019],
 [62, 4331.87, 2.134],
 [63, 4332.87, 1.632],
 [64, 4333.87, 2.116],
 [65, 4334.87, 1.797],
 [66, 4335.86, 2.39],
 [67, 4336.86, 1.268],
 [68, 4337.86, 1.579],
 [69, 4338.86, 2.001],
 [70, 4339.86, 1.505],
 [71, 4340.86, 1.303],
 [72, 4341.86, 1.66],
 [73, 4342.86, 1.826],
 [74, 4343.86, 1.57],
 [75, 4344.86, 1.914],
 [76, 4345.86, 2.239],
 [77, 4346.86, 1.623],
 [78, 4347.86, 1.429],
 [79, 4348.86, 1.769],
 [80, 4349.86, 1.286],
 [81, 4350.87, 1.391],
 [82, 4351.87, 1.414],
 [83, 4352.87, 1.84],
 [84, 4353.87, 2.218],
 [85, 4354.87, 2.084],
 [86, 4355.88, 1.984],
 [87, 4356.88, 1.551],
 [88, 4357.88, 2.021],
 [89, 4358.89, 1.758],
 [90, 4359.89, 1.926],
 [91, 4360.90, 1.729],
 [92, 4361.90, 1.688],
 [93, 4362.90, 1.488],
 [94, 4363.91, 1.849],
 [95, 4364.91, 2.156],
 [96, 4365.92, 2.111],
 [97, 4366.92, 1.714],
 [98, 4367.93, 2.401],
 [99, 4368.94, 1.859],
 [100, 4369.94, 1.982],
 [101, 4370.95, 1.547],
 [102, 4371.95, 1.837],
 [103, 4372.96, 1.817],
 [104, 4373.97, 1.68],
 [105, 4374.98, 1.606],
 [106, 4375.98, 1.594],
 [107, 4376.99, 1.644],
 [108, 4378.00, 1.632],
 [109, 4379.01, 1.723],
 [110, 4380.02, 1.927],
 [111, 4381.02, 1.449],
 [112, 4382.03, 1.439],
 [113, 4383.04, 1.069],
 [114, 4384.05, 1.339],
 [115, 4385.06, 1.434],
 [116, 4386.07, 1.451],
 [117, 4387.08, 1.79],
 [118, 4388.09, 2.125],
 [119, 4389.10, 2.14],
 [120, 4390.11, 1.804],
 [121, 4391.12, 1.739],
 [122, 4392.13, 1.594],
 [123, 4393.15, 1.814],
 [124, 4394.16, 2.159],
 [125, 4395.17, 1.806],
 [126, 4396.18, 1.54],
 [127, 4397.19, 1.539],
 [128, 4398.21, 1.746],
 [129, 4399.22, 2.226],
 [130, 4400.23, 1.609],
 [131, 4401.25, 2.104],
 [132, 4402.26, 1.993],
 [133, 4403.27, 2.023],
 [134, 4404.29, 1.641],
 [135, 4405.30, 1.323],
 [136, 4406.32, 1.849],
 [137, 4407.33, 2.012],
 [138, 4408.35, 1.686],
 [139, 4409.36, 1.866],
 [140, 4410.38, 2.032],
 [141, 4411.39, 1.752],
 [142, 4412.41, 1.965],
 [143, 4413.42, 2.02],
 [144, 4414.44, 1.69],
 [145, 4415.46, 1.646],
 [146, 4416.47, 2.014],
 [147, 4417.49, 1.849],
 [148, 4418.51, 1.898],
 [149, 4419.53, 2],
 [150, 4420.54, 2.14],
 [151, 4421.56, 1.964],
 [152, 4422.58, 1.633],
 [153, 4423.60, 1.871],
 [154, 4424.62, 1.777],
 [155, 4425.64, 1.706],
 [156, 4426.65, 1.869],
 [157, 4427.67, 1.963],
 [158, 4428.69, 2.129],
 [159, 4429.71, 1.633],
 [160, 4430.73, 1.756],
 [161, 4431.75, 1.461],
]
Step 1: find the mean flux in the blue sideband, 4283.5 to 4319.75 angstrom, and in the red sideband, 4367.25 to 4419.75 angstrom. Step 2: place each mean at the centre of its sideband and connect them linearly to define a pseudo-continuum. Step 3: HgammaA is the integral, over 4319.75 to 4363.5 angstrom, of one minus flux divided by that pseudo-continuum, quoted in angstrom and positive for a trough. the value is -4.11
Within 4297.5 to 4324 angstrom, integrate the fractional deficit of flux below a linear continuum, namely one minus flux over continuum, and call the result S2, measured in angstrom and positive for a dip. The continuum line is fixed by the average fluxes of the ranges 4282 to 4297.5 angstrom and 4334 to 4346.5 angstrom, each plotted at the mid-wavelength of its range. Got 2.9 angstrom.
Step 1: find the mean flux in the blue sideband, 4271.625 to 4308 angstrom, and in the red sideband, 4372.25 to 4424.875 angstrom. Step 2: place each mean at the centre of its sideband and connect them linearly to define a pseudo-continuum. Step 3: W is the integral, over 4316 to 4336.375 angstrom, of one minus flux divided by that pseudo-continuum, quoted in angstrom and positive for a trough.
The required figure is -3.7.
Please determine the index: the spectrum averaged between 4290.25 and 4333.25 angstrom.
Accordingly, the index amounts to 1.55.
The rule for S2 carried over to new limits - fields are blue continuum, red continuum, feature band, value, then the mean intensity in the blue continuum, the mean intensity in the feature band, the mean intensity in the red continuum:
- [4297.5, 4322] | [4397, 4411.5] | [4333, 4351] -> -1.4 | 1.45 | 1.71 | 1.83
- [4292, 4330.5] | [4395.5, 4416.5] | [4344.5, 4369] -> -2.2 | 1.52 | 1.82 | 1.82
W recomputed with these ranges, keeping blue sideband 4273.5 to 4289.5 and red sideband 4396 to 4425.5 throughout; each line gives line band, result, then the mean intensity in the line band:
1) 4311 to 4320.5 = 0.5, 1.65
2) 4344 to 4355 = 0.3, 1.73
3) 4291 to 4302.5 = 2.2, 1.39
